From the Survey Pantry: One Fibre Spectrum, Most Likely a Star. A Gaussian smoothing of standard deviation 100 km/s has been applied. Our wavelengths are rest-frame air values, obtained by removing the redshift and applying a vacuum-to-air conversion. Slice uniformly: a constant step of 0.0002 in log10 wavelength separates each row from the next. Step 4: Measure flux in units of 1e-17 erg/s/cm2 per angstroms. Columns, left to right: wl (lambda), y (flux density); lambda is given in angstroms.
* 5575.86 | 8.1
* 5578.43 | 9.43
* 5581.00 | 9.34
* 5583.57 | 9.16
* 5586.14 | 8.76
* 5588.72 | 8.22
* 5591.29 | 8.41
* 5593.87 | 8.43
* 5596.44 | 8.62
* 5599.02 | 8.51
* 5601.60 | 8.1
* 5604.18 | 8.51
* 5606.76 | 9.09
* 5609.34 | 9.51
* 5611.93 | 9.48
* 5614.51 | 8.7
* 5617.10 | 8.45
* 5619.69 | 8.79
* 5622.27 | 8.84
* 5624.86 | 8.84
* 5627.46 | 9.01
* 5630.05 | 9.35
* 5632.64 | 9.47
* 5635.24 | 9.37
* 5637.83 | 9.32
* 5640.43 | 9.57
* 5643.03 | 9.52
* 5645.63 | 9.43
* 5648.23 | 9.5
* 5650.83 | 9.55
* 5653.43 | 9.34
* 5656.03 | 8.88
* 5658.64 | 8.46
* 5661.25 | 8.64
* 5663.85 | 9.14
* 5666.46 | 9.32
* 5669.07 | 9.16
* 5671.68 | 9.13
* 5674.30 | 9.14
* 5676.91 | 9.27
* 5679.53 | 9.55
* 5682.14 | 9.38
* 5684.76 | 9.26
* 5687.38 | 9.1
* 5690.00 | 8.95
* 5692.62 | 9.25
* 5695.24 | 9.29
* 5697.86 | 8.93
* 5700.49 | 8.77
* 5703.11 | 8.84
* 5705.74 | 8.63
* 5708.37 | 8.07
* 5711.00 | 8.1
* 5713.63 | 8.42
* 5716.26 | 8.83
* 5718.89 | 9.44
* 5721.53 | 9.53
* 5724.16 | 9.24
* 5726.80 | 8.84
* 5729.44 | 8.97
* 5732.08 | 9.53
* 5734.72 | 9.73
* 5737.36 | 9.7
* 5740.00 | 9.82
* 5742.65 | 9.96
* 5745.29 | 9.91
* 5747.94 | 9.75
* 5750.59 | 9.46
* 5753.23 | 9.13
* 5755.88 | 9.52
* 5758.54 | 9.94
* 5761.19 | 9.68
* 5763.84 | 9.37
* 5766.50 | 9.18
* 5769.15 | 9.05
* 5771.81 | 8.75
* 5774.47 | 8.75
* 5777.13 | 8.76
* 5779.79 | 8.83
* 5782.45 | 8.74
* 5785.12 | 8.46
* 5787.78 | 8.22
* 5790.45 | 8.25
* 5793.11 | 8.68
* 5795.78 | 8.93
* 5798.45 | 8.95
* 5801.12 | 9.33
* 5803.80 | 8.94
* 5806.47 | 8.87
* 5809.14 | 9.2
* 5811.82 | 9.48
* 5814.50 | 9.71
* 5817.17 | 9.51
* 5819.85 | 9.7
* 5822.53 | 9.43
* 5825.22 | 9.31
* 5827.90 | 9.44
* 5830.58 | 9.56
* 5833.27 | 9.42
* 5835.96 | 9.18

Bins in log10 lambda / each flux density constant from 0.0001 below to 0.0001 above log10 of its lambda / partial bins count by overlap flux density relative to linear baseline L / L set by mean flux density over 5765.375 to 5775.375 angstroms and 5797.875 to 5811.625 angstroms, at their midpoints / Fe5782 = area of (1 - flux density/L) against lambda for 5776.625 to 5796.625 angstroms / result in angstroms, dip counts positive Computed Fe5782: 0.93 angstroms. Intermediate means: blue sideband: 8.94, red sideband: 9.1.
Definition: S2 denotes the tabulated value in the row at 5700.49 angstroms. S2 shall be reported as 8.77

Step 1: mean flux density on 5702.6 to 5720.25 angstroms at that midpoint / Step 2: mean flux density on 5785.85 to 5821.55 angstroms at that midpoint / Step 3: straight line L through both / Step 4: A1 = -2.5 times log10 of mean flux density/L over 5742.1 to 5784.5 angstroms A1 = -0.05 mag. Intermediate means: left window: 8.61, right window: 9.06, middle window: 9.27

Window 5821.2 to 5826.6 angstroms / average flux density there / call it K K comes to 9.36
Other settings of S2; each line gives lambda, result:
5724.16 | 9.24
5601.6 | 8.1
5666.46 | 9.32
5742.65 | 9.96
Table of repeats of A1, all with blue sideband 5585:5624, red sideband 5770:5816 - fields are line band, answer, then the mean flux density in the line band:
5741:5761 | -0.10 mag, 9.67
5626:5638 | -0.07 mag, 9.29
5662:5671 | -0.05 mag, 9.17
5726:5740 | -0.07 mag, 9.42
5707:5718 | 0.05 mag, 8.4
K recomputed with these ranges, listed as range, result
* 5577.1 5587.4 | 9.17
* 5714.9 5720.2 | 9.14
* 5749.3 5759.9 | 9.52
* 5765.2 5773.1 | 9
